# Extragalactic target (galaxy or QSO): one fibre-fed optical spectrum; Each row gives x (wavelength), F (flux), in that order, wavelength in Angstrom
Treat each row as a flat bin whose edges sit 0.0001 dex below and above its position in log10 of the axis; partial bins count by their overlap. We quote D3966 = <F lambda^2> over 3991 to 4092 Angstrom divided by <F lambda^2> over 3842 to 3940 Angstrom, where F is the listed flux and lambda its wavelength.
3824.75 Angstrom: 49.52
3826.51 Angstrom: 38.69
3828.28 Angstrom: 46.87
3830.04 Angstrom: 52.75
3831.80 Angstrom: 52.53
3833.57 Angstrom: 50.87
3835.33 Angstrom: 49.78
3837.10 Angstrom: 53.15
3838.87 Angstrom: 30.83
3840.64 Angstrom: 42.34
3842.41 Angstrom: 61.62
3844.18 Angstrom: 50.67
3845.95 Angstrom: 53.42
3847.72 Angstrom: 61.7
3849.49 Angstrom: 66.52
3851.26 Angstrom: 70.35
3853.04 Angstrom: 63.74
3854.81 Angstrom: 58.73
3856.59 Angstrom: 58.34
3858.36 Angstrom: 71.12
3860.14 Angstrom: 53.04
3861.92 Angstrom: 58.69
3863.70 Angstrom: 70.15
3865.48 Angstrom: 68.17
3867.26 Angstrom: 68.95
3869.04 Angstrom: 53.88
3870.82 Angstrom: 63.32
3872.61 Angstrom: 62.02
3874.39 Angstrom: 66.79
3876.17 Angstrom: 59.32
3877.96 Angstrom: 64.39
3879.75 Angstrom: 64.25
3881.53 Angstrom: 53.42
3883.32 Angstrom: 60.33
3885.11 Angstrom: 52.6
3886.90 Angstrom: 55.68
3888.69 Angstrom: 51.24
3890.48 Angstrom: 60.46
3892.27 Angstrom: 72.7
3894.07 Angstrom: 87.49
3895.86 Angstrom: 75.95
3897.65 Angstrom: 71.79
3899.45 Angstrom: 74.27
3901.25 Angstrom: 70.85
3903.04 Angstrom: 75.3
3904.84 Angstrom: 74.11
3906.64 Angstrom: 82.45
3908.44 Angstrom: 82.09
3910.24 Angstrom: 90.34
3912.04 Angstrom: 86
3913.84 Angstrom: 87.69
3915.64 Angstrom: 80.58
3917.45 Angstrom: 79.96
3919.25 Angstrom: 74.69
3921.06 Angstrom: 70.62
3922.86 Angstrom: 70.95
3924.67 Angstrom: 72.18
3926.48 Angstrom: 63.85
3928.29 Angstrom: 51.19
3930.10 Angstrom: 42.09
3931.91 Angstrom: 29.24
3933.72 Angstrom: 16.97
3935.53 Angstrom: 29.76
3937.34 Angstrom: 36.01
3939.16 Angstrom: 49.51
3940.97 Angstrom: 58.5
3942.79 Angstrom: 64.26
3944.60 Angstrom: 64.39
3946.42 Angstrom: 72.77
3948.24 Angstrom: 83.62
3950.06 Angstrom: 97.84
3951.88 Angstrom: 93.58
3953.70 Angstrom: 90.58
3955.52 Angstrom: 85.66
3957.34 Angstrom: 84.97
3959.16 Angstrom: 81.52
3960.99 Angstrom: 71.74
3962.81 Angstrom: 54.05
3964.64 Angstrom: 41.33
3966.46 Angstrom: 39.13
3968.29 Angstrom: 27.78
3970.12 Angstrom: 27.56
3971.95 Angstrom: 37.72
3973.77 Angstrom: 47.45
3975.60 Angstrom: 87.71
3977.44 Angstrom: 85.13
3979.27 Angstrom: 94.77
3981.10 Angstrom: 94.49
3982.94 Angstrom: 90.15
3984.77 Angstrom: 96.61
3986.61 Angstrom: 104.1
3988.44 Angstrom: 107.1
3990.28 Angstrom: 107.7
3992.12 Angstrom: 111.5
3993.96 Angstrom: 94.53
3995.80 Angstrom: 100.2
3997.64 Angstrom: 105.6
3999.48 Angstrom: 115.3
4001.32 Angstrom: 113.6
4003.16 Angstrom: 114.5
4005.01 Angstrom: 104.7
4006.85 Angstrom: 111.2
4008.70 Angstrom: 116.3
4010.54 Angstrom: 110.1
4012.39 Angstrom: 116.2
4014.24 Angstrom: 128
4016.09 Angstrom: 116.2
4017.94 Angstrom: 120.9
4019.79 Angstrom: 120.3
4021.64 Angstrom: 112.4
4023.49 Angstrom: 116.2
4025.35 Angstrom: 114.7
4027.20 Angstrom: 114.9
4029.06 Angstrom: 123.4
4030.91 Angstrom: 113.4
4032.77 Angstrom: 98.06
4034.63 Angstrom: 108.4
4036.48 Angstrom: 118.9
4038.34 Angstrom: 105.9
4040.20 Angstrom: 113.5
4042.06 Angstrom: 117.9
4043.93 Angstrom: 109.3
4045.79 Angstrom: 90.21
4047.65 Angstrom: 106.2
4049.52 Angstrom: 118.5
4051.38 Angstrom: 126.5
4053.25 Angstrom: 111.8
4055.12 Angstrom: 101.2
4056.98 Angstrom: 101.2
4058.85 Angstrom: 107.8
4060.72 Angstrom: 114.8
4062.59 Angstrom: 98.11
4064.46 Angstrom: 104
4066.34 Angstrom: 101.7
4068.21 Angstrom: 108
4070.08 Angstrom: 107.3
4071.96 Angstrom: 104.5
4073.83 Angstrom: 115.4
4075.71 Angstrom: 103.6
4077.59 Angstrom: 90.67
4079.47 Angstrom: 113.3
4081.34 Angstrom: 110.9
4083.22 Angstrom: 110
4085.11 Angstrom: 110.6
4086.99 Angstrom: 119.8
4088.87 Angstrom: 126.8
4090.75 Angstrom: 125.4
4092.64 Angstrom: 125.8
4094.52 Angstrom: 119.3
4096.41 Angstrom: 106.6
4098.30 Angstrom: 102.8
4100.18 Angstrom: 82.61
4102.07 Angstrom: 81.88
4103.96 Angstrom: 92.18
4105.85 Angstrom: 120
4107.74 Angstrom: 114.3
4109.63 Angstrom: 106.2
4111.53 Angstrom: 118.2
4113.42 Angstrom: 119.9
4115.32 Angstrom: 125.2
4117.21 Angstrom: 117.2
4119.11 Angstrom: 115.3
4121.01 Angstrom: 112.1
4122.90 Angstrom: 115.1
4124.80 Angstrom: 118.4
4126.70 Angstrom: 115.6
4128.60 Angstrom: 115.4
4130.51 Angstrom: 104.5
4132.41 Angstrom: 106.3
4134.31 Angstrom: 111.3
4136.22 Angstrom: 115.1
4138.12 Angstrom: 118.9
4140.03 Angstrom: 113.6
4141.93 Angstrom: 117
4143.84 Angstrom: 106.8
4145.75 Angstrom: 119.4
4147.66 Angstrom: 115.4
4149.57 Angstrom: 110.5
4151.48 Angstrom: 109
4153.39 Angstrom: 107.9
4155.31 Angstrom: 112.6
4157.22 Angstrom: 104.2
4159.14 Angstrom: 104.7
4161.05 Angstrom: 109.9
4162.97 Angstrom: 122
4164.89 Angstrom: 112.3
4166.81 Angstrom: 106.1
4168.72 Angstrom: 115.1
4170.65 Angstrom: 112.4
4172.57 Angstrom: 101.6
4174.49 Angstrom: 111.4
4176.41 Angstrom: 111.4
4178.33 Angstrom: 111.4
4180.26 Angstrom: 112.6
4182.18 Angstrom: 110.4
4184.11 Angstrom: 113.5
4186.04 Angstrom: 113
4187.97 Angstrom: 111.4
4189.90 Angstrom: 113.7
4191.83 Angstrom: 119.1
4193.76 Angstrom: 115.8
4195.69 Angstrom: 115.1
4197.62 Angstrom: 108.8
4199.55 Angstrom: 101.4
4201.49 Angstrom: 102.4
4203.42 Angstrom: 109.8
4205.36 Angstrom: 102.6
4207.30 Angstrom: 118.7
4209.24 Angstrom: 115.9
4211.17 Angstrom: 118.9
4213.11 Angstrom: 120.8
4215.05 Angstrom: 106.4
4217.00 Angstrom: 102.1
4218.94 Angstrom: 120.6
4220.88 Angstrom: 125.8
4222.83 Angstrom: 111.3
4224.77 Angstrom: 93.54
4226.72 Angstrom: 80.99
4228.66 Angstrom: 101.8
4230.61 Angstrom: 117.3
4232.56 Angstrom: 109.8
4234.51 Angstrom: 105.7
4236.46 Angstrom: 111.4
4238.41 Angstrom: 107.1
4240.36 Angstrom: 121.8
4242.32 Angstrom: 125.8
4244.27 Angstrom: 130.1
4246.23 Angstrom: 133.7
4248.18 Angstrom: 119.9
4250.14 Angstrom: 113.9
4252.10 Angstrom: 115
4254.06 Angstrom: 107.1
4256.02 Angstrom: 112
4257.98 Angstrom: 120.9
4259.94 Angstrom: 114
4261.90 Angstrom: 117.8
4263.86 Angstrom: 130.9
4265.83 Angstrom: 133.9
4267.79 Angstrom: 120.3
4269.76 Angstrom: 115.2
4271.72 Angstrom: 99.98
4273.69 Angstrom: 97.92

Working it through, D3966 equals 1.88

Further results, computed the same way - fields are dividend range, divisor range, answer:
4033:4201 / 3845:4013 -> 1.66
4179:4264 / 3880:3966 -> 1.94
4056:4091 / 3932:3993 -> 1.63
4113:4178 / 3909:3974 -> 1.98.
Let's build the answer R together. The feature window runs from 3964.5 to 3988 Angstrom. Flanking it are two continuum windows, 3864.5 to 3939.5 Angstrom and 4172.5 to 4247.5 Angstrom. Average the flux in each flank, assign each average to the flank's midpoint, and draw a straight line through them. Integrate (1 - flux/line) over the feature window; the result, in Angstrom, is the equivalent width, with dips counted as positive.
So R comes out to 2.3 Angstrom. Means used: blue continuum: 64.5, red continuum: 112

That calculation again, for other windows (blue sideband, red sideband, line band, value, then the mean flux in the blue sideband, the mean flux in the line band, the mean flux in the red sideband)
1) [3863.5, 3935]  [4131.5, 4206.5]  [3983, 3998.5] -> -4.03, 66.2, 103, 111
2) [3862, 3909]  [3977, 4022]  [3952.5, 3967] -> 3.62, 66.8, 69.9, 108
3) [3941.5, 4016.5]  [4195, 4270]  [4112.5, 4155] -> -4.34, 87.3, 114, 114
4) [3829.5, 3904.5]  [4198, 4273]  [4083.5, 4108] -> -4.22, 61.2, 110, 114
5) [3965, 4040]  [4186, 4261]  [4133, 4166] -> -1.26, 99.1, 112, 113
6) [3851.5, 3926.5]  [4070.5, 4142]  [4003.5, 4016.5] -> -3.09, 68.7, 115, 112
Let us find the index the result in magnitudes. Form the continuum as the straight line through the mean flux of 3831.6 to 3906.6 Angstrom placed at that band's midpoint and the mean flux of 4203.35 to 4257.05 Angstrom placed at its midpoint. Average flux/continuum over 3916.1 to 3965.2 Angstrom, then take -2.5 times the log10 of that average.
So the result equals 0.12 mag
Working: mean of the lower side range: 61.9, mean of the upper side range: 113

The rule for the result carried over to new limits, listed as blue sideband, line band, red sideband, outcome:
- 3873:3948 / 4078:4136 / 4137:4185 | -0.11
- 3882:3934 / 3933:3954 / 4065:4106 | 0.22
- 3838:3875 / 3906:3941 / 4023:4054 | 0.24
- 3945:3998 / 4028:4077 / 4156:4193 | -0.18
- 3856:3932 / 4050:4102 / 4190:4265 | -0.18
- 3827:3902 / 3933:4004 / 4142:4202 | 0.02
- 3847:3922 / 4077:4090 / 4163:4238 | -0.18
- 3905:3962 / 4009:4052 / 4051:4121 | -0.20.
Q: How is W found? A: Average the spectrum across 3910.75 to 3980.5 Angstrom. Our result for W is 64.3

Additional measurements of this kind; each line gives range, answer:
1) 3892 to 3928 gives 76.8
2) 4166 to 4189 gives 111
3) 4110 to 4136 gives 115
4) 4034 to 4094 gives 110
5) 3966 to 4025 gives 96.8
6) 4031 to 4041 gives 109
